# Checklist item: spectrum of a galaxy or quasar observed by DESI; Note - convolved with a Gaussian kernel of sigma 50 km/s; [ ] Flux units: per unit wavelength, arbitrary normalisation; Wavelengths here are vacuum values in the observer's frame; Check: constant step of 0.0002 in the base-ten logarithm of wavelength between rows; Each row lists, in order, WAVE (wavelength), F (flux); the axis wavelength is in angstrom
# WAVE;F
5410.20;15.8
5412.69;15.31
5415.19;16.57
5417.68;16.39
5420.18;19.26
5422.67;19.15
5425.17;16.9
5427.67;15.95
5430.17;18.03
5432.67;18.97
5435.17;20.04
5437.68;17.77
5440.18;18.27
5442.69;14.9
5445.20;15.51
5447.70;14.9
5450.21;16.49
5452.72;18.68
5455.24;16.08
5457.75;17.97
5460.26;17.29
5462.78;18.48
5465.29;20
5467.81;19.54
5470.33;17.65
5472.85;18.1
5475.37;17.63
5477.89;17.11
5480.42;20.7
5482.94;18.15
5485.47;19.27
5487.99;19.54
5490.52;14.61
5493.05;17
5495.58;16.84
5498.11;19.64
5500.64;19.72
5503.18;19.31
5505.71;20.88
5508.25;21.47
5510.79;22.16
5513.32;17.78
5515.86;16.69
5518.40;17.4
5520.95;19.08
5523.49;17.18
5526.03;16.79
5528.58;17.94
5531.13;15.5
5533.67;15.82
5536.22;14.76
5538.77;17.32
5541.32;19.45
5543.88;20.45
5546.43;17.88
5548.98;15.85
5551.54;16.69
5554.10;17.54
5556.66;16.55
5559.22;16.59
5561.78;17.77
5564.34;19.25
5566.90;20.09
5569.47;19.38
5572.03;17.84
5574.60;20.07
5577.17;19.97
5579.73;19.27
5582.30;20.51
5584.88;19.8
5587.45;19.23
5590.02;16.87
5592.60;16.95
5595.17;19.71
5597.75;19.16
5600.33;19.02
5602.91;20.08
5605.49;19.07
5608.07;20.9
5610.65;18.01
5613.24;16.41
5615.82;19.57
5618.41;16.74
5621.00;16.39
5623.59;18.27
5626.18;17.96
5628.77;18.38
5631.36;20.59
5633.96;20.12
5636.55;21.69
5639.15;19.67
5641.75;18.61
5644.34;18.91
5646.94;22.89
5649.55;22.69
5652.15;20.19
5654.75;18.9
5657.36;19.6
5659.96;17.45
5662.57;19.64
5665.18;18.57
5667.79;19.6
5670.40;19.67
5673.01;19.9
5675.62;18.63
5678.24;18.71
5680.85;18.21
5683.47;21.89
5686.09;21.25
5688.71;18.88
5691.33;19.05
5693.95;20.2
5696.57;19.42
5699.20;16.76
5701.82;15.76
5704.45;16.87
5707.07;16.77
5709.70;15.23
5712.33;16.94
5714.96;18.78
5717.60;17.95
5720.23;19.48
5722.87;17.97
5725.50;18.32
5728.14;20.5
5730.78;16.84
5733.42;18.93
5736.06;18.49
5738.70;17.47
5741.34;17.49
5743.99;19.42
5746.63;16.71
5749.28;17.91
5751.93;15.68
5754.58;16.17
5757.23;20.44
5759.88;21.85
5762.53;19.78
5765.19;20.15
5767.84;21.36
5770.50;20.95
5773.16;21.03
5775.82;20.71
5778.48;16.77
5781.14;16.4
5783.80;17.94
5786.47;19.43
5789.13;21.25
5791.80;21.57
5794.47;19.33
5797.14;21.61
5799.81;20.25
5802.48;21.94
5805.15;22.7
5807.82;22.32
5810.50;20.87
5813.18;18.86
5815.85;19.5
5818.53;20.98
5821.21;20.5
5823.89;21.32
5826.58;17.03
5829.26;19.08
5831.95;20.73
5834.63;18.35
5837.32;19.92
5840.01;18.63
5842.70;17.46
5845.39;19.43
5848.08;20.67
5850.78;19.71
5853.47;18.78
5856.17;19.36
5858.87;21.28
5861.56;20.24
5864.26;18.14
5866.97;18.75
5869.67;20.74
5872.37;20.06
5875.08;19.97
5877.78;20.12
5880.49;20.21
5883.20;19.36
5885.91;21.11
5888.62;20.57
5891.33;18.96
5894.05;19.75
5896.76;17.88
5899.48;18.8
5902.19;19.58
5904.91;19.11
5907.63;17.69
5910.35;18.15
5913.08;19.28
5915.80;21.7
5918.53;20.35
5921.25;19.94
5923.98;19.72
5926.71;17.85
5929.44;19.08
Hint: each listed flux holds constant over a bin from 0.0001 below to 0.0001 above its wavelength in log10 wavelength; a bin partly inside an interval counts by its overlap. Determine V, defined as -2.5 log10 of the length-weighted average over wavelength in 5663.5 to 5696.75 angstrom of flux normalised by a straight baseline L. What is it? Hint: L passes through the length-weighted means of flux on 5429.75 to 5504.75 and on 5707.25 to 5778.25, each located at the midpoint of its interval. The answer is -0.06 mag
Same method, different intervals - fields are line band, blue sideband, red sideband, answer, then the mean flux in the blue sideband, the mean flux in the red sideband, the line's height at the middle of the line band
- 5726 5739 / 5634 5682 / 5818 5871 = 0.06 mag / 19.7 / 19.5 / 19.6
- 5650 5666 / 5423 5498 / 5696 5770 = -0.07 mag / 17.7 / 18.2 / 18.1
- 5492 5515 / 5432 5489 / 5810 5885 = -0.07 mag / 17.9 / 19.6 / 18.1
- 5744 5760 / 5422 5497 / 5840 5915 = 0.06 mag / 17.7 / 19.5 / 18.9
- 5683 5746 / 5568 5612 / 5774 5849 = 0.07 mag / 19.2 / 19.8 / 19.5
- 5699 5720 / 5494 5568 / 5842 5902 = 0.11 mag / 18.1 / 19.6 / 18.9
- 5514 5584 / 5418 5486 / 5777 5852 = 0.03 mag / 17.8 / 19.8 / 18.4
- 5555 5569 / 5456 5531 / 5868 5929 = 0.03 mag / 18.4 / 19.6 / 18.6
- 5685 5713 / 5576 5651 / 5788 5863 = 0.10 mag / 19.2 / 20.1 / 19.6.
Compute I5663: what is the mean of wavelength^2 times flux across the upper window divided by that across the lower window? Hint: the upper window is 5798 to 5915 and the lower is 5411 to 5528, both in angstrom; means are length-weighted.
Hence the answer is 1.26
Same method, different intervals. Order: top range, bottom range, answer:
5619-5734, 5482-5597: 1.09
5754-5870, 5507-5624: 1.19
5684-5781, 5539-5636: 1.05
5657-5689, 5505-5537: 1.14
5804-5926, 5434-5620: 1.22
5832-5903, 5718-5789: 1.08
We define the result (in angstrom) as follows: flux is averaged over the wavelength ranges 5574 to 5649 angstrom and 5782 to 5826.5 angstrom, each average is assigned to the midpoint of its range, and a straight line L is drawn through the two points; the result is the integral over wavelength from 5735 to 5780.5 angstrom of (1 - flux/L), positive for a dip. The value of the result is 2.8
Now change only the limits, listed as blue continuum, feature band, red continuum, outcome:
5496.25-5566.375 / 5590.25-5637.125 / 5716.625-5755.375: -1.9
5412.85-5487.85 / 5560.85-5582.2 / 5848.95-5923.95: -1.2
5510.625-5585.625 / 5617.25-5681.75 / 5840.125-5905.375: -2.7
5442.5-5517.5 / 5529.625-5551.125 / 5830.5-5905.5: 1.5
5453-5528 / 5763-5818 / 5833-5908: -2.8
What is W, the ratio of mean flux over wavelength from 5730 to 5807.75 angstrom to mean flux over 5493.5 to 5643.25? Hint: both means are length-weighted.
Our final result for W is 1.05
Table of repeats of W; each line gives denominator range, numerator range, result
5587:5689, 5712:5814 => 1.00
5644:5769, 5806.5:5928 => 1.04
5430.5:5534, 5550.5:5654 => 1.05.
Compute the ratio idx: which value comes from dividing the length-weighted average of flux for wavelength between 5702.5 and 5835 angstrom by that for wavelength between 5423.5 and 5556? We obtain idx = 1.1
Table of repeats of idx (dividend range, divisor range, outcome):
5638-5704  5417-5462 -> 1.11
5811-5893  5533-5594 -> 1.08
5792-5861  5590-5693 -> 1.04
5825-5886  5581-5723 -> 1.03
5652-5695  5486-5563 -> 1.09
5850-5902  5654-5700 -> 1.02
